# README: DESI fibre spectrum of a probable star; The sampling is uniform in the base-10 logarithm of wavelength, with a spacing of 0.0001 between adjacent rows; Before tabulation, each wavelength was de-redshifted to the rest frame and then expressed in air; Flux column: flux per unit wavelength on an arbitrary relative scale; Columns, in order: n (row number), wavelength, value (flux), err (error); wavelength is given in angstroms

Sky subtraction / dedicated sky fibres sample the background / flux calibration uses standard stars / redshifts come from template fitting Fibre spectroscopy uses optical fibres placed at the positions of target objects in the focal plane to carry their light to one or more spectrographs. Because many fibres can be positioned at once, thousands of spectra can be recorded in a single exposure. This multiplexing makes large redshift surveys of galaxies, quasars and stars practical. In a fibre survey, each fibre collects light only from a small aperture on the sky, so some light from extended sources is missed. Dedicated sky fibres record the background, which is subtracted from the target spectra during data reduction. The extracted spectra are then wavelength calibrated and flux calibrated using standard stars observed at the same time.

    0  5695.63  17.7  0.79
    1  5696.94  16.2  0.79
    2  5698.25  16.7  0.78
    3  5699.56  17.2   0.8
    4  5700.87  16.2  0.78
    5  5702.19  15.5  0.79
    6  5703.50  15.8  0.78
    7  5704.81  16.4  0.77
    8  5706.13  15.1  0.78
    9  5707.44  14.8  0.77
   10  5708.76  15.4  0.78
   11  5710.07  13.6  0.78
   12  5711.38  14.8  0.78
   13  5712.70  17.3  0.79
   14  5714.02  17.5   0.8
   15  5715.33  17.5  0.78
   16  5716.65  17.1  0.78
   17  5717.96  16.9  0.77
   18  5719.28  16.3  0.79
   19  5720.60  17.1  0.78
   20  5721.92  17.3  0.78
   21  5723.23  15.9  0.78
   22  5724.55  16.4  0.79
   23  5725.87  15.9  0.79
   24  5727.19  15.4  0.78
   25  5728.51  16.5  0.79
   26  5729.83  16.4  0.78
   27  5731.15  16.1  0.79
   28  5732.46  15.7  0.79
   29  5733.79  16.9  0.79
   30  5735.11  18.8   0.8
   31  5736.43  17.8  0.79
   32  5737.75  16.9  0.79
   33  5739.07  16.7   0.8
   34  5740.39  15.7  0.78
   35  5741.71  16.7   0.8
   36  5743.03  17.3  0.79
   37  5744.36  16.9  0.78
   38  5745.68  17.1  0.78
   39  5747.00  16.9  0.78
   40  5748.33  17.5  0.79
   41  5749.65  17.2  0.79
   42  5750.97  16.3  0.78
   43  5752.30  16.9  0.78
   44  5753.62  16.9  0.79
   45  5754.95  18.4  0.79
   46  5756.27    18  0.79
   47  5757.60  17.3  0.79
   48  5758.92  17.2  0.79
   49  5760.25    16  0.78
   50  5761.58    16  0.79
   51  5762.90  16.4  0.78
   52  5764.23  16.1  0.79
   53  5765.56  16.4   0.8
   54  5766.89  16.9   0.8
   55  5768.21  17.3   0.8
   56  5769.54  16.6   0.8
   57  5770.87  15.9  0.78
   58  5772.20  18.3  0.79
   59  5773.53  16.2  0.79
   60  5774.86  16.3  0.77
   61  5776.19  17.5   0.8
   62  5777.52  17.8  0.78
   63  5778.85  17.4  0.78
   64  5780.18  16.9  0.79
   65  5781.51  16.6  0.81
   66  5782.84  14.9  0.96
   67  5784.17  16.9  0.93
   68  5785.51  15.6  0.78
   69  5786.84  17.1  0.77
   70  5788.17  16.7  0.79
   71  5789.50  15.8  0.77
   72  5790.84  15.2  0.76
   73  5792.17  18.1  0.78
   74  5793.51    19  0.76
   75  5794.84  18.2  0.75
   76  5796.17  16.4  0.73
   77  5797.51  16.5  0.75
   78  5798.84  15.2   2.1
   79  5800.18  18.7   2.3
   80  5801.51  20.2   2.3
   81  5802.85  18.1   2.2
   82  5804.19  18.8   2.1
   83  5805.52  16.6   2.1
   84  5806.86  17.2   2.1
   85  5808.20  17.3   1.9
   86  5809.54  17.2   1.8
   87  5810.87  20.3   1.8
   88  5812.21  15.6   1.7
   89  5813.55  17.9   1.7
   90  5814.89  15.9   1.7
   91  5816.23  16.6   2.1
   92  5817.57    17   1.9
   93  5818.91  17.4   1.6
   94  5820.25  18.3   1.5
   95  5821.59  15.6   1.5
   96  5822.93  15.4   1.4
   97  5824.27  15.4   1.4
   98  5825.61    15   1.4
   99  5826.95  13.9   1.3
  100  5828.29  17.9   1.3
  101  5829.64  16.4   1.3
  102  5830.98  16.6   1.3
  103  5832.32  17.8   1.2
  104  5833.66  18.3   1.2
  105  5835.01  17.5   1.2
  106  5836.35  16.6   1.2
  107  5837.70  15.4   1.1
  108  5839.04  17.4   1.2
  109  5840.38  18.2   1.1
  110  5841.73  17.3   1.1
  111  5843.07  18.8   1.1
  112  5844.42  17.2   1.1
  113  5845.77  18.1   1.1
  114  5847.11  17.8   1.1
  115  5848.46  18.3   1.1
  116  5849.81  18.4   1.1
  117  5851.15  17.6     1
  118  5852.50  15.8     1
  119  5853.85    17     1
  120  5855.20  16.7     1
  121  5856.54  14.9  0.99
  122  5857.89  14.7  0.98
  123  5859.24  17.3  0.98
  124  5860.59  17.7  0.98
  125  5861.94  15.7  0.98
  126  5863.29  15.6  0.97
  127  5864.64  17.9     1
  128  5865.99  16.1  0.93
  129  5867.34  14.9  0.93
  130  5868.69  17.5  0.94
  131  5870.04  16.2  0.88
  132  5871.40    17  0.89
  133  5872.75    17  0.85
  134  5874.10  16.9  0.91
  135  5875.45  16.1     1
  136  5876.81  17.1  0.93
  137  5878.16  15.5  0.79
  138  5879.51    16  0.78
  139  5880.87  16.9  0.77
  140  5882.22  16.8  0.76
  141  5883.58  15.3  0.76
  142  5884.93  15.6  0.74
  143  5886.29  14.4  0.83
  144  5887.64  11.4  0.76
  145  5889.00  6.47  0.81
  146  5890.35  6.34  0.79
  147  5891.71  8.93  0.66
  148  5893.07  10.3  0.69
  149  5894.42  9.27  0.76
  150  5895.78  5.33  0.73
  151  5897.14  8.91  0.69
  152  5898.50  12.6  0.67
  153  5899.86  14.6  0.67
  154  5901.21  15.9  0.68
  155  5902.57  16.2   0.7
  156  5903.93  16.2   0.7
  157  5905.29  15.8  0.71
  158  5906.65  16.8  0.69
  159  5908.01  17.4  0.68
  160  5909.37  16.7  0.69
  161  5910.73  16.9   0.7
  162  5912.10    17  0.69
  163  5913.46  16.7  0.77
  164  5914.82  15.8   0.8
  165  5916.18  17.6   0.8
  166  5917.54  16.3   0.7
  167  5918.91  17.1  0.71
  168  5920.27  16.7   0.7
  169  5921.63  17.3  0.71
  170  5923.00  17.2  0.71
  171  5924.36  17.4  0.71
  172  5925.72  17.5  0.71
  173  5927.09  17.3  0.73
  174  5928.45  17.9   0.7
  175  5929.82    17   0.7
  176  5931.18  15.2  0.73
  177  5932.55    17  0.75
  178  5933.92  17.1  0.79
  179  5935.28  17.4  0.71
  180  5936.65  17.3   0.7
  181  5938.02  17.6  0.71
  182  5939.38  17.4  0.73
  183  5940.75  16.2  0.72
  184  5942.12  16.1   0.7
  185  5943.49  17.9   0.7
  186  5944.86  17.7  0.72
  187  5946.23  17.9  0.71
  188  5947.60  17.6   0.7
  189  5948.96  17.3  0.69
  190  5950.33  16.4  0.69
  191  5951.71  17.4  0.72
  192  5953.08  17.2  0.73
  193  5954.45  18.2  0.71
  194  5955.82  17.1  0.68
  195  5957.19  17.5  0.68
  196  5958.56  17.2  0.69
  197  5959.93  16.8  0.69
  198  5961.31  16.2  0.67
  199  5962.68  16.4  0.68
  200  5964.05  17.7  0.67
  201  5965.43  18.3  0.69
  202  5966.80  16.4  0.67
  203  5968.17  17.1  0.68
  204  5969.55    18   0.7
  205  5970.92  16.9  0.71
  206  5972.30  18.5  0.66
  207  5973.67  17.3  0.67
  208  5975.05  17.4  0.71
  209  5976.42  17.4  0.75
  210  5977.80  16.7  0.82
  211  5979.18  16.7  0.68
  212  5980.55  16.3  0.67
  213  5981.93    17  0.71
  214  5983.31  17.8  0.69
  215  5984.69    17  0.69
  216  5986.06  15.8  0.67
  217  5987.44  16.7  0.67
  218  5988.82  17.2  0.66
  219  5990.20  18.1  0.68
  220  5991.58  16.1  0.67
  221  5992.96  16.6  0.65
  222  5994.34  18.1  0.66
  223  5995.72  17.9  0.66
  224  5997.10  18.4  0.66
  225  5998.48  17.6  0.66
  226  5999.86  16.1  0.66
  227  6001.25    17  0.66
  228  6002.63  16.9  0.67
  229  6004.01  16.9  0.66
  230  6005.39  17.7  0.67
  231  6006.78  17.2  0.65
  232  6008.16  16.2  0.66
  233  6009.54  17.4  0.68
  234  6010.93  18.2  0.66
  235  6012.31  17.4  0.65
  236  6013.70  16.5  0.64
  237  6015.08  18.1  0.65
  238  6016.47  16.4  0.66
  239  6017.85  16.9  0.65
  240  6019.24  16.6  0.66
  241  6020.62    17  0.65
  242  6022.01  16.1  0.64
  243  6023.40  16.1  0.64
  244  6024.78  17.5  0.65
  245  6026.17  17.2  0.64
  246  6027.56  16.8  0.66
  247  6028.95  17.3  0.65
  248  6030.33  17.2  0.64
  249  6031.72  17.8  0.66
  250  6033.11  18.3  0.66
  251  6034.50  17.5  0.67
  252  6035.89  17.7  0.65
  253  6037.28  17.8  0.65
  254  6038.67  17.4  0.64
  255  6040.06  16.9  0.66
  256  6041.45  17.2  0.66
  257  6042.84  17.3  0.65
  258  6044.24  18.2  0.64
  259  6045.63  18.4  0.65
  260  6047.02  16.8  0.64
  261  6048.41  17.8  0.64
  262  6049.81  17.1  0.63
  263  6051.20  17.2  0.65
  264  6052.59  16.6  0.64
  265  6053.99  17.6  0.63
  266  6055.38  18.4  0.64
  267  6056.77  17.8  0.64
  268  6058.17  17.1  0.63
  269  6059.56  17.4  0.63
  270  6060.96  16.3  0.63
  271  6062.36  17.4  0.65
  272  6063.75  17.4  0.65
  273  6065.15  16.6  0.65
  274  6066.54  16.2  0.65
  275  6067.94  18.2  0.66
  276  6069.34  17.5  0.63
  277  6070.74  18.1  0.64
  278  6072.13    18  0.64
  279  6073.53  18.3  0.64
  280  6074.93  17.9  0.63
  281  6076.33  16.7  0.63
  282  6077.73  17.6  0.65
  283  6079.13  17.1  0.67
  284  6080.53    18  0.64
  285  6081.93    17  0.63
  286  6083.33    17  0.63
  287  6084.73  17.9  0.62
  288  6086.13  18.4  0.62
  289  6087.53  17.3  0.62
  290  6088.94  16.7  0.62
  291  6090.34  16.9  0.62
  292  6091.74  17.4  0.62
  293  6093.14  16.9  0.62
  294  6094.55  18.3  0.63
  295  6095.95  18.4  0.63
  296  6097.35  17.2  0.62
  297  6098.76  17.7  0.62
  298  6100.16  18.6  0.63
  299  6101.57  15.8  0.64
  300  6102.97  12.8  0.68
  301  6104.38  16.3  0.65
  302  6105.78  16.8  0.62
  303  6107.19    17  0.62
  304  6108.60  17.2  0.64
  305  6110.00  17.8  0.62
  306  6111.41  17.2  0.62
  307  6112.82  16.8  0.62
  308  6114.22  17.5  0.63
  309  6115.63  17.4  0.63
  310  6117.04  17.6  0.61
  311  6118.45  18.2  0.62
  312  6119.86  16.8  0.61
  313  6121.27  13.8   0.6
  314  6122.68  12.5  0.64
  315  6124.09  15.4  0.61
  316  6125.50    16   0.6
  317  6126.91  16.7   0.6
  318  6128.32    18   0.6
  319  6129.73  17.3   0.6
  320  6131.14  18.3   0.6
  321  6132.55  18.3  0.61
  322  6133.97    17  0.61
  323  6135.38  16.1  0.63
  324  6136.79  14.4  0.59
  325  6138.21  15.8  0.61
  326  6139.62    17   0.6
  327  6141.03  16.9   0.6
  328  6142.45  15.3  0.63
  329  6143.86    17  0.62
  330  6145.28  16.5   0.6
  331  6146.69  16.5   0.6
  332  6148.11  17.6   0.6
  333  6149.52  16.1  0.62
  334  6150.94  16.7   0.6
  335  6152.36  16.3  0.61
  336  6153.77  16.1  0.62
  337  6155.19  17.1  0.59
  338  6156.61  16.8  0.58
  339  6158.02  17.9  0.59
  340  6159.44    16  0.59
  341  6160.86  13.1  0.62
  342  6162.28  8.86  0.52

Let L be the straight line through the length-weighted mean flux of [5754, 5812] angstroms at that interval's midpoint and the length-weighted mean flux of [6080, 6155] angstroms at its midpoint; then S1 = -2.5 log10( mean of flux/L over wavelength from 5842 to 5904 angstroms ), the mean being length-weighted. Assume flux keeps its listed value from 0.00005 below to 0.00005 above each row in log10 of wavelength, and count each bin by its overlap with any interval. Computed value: 0.14 mag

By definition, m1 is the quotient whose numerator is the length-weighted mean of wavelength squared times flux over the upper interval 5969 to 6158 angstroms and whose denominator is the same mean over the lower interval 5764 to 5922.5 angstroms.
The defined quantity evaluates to 1.14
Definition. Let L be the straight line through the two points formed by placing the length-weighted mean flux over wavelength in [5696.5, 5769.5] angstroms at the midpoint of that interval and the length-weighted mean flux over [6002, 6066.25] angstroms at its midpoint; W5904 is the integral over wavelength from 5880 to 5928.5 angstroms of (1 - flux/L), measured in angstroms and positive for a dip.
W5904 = 6.75 angstroms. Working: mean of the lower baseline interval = 16.6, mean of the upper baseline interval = 17.2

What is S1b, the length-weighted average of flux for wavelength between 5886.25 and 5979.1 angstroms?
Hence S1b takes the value 15.9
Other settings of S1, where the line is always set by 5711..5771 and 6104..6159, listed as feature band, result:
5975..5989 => -0.01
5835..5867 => -0.01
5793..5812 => -0.06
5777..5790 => 0.01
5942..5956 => -0.04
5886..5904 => 0.46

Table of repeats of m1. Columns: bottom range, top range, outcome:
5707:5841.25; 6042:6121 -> 1.14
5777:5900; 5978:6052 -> 1.14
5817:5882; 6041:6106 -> 1.11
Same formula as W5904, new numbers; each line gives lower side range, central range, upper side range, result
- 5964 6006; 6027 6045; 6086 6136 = -0.4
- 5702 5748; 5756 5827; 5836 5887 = -1.5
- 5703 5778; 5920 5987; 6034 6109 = -0.3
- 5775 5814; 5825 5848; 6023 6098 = 0.2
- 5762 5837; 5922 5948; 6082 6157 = -0.5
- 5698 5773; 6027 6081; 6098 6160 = -2.8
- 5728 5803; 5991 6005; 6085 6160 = -0.3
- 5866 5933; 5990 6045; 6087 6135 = -3.9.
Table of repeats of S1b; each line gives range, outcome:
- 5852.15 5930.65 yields 15.3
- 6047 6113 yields 17.3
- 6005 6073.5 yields 17.3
